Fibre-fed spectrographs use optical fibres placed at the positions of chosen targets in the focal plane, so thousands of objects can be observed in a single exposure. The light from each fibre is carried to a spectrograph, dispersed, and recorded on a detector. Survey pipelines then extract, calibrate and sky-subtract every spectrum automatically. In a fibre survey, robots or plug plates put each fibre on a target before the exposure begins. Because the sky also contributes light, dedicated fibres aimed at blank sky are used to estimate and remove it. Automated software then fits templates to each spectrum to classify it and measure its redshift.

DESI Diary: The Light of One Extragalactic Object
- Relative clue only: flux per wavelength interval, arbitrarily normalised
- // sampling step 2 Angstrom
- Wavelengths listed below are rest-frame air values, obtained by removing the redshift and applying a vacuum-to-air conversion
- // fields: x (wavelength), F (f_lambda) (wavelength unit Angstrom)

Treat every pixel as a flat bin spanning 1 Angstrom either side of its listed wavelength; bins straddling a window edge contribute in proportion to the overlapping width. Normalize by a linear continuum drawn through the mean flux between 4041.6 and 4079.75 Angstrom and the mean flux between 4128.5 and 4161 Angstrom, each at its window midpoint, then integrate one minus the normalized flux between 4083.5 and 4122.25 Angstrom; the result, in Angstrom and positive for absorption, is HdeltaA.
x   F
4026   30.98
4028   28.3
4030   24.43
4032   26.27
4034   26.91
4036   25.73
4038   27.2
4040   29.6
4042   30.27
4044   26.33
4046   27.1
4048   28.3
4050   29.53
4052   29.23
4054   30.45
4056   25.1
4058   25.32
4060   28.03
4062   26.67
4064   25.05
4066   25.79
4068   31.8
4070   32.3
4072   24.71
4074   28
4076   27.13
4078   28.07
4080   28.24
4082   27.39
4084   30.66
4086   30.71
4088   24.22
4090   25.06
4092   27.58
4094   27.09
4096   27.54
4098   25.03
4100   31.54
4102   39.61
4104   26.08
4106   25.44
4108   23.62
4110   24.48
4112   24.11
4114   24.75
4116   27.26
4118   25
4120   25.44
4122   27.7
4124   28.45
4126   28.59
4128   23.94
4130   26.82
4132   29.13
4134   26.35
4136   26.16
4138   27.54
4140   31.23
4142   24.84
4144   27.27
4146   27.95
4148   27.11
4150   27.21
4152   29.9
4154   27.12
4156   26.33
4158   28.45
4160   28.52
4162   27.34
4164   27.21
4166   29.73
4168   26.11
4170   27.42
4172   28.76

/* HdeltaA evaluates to 0.8 Angstrom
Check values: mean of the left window 27.8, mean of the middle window 27.1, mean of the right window 27.6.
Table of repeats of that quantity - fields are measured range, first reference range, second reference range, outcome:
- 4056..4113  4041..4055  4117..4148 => 1.1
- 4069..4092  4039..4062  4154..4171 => 0.1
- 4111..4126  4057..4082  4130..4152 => 0.7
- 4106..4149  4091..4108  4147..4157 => 2.2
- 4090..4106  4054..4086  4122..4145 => -0.7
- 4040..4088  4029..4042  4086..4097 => -2.2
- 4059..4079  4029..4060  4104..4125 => -0.7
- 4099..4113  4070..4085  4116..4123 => -0.5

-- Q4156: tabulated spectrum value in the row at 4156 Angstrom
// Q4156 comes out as 26.33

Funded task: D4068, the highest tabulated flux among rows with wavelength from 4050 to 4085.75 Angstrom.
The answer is 32.3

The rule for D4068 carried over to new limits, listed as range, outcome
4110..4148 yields 31.23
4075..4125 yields 39.61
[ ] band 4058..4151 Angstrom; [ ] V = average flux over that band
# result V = 27.3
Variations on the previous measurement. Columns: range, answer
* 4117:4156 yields 27.2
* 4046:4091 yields 27.8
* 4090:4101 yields 27.5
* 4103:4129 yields 25.8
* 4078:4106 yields 28.4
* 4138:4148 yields 27.7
